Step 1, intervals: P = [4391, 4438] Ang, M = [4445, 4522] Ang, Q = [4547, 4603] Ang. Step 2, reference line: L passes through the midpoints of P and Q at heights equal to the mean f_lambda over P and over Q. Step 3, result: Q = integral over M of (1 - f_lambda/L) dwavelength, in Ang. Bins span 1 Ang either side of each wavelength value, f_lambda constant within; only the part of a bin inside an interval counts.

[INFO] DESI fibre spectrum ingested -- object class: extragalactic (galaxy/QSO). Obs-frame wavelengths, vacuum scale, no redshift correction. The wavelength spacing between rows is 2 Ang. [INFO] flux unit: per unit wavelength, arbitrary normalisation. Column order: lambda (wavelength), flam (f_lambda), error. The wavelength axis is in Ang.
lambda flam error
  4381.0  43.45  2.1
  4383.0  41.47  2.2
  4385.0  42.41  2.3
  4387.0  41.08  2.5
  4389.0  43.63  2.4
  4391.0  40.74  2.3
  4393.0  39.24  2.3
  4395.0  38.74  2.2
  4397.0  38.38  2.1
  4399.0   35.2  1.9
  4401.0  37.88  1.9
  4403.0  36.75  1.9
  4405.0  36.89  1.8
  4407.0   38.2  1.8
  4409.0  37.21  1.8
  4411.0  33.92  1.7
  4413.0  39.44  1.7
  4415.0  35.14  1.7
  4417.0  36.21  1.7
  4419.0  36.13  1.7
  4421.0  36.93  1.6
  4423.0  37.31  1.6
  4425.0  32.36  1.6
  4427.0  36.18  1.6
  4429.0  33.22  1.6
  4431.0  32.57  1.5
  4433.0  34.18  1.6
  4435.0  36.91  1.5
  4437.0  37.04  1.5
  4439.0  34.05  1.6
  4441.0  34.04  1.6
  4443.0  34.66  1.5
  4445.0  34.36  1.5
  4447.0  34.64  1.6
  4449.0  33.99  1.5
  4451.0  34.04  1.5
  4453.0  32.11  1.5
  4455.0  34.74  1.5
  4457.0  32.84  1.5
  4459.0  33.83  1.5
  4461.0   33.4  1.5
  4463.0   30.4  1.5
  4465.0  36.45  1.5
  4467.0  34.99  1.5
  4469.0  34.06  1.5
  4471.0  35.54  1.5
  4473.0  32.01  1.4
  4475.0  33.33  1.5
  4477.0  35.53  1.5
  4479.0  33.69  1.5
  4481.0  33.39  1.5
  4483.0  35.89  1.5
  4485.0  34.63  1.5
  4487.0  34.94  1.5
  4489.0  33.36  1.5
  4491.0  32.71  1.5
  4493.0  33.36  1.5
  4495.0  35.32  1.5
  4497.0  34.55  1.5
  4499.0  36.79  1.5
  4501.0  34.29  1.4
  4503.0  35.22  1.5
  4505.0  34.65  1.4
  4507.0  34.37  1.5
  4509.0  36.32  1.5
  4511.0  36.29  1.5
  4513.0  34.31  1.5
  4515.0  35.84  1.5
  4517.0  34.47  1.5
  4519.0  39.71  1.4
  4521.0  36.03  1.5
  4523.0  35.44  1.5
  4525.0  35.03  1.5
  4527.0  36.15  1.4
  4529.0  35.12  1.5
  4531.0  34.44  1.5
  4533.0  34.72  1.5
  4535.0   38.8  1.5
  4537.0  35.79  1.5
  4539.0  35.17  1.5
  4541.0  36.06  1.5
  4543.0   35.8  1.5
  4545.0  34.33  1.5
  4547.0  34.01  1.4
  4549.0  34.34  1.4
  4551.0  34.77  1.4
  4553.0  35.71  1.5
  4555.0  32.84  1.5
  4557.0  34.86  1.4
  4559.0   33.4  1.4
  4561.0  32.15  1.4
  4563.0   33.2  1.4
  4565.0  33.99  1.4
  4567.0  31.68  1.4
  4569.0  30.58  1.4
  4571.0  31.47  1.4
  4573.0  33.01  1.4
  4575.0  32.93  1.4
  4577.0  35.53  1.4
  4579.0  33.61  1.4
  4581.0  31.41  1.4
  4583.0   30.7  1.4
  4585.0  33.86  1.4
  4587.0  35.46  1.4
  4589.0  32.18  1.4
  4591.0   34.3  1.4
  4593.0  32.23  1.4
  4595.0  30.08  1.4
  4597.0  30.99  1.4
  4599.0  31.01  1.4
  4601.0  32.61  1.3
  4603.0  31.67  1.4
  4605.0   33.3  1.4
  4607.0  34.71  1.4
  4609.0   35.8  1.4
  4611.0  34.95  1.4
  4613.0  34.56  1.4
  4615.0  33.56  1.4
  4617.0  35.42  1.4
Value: 0.9 Ang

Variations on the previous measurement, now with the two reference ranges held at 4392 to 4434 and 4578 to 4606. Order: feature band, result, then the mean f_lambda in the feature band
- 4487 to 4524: -1.0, 35.2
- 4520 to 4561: -1.9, 35.1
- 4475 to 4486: 0.1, 34.5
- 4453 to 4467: 0.7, 33.6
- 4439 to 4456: 0.7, 34.1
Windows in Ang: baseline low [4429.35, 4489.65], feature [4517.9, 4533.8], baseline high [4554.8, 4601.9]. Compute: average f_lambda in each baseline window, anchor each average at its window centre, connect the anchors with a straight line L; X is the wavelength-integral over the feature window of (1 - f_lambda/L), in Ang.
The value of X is -1.2 Ang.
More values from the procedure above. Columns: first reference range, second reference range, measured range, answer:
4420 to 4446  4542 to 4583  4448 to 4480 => 0.69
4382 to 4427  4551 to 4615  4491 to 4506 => 0.27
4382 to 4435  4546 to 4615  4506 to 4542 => -1.29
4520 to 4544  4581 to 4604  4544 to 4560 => 0.13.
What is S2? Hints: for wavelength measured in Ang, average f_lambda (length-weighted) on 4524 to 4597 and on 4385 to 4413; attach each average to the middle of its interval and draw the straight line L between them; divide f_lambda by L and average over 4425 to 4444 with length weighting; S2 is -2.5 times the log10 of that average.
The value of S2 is 0.09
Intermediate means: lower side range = 38.5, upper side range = 33.8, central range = 34.6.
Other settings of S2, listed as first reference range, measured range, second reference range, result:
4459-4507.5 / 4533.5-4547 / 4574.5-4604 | -0.08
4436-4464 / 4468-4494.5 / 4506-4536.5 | 0.02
